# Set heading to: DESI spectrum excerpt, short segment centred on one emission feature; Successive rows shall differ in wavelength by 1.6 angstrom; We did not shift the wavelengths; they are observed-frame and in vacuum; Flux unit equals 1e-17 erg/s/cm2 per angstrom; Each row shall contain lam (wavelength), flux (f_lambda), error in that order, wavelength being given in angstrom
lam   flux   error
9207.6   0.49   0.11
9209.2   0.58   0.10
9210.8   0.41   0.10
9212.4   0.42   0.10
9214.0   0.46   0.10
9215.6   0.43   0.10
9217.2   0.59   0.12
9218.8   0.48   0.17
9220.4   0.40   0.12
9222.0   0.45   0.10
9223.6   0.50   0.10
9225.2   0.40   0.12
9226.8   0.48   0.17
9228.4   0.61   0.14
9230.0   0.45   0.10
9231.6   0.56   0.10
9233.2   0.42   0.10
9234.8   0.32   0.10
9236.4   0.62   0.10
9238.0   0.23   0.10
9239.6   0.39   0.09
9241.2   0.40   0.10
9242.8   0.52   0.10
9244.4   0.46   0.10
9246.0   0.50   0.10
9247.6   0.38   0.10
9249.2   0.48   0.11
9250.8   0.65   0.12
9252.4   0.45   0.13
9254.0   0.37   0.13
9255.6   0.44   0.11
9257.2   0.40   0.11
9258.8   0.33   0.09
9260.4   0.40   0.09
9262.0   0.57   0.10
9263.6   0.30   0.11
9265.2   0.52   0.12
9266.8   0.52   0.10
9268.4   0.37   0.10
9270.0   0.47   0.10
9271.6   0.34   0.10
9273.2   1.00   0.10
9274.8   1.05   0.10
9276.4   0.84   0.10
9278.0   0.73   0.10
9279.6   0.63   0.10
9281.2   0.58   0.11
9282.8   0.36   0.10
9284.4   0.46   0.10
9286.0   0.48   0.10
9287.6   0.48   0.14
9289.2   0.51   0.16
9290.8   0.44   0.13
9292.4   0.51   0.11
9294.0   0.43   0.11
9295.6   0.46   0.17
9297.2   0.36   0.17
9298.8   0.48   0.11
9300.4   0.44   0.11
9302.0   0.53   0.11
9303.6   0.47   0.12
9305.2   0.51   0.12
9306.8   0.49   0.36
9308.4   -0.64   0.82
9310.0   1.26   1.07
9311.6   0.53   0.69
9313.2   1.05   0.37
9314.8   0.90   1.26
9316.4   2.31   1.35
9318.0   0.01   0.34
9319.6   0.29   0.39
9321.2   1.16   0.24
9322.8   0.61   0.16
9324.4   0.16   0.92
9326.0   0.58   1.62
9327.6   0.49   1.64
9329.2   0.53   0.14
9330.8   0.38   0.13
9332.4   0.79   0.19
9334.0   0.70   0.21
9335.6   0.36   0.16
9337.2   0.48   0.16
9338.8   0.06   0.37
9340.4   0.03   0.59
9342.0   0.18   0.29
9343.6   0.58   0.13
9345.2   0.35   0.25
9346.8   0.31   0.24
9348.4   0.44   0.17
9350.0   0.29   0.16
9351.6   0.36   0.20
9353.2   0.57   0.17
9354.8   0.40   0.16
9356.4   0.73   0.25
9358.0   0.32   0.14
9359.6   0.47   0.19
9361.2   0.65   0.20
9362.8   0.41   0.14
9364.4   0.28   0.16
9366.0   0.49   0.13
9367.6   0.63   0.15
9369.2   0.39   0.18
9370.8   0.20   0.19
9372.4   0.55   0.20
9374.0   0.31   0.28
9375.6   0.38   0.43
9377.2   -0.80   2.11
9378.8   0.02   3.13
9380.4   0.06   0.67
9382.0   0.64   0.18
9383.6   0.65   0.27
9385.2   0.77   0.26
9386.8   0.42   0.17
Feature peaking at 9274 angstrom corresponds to H-gamma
